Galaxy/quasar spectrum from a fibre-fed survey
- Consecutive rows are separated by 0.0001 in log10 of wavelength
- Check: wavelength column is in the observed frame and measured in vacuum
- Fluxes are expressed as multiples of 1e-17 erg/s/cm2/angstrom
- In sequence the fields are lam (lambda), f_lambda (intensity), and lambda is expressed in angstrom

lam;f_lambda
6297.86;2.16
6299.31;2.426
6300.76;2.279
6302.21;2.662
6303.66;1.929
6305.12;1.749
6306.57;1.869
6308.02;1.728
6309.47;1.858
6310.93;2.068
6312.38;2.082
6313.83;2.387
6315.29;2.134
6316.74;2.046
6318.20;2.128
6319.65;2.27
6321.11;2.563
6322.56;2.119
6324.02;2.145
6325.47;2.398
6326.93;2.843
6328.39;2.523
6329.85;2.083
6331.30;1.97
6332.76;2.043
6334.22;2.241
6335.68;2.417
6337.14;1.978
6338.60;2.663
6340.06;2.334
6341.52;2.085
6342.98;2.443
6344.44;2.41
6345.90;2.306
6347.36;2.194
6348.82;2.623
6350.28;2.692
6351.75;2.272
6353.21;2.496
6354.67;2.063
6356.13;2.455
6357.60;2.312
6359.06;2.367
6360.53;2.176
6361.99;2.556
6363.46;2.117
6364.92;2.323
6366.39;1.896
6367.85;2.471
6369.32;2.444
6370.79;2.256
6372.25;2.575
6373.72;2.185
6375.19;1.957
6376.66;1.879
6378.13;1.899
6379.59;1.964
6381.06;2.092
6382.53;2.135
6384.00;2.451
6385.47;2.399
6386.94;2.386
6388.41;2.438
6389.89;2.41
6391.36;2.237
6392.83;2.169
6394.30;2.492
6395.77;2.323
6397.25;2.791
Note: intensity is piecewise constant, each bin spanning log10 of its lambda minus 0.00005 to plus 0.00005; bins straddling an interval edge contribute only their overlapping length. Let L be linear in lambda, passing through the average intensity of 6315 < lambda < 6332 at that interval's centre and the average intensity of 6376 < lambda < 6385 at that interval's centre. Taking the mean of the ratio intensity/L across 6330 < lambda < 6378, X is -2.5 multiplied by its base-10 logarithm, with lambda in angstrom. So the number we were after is -0.05 mag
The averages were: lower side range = 2.27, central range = 2.28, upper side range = 2.08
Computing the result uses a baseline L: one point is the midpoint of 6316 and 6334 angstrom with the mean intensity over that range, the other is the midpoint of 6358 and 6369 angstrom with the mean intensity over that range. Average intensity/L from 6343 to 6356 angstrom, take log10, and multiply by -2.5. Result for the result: -0.05 mag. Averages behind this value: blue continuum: 2.26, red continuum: 2.28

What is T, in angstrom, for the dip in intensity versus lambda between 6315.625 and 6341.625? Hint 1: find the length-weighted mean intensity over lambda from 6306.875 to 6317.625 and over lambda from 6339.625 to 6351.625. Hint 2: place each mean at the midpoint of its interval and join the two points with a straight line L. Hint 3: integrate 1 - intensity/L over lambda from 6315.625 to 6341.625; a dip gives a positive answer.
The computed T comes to -0.80 angstrom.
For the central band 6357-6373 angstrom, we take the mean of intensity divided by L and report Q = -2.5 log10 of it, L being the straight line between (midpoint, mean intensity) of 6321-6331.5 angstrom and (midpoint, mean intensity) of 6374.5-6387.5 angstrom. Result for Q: -0.06 mag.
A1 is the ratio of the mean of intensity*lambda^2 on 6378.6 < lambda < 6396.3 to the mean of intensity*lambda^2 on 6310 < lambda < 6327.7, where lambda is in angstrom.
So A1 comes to 1.03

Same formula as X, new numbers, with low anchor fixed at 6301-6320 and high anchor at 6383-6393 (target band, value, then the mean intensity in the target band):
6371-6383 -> 0.11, 2.09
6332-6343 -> -0.04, 2.26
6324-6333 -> -0.09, 2.31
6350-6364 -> -0.05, 2.34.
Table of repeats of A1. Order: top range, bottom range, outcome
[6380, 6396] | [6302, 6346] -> 1.07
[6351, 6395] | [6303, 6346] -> 1.05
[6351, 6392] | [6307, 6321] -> 1.10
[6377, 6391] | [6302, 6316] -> 1.13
